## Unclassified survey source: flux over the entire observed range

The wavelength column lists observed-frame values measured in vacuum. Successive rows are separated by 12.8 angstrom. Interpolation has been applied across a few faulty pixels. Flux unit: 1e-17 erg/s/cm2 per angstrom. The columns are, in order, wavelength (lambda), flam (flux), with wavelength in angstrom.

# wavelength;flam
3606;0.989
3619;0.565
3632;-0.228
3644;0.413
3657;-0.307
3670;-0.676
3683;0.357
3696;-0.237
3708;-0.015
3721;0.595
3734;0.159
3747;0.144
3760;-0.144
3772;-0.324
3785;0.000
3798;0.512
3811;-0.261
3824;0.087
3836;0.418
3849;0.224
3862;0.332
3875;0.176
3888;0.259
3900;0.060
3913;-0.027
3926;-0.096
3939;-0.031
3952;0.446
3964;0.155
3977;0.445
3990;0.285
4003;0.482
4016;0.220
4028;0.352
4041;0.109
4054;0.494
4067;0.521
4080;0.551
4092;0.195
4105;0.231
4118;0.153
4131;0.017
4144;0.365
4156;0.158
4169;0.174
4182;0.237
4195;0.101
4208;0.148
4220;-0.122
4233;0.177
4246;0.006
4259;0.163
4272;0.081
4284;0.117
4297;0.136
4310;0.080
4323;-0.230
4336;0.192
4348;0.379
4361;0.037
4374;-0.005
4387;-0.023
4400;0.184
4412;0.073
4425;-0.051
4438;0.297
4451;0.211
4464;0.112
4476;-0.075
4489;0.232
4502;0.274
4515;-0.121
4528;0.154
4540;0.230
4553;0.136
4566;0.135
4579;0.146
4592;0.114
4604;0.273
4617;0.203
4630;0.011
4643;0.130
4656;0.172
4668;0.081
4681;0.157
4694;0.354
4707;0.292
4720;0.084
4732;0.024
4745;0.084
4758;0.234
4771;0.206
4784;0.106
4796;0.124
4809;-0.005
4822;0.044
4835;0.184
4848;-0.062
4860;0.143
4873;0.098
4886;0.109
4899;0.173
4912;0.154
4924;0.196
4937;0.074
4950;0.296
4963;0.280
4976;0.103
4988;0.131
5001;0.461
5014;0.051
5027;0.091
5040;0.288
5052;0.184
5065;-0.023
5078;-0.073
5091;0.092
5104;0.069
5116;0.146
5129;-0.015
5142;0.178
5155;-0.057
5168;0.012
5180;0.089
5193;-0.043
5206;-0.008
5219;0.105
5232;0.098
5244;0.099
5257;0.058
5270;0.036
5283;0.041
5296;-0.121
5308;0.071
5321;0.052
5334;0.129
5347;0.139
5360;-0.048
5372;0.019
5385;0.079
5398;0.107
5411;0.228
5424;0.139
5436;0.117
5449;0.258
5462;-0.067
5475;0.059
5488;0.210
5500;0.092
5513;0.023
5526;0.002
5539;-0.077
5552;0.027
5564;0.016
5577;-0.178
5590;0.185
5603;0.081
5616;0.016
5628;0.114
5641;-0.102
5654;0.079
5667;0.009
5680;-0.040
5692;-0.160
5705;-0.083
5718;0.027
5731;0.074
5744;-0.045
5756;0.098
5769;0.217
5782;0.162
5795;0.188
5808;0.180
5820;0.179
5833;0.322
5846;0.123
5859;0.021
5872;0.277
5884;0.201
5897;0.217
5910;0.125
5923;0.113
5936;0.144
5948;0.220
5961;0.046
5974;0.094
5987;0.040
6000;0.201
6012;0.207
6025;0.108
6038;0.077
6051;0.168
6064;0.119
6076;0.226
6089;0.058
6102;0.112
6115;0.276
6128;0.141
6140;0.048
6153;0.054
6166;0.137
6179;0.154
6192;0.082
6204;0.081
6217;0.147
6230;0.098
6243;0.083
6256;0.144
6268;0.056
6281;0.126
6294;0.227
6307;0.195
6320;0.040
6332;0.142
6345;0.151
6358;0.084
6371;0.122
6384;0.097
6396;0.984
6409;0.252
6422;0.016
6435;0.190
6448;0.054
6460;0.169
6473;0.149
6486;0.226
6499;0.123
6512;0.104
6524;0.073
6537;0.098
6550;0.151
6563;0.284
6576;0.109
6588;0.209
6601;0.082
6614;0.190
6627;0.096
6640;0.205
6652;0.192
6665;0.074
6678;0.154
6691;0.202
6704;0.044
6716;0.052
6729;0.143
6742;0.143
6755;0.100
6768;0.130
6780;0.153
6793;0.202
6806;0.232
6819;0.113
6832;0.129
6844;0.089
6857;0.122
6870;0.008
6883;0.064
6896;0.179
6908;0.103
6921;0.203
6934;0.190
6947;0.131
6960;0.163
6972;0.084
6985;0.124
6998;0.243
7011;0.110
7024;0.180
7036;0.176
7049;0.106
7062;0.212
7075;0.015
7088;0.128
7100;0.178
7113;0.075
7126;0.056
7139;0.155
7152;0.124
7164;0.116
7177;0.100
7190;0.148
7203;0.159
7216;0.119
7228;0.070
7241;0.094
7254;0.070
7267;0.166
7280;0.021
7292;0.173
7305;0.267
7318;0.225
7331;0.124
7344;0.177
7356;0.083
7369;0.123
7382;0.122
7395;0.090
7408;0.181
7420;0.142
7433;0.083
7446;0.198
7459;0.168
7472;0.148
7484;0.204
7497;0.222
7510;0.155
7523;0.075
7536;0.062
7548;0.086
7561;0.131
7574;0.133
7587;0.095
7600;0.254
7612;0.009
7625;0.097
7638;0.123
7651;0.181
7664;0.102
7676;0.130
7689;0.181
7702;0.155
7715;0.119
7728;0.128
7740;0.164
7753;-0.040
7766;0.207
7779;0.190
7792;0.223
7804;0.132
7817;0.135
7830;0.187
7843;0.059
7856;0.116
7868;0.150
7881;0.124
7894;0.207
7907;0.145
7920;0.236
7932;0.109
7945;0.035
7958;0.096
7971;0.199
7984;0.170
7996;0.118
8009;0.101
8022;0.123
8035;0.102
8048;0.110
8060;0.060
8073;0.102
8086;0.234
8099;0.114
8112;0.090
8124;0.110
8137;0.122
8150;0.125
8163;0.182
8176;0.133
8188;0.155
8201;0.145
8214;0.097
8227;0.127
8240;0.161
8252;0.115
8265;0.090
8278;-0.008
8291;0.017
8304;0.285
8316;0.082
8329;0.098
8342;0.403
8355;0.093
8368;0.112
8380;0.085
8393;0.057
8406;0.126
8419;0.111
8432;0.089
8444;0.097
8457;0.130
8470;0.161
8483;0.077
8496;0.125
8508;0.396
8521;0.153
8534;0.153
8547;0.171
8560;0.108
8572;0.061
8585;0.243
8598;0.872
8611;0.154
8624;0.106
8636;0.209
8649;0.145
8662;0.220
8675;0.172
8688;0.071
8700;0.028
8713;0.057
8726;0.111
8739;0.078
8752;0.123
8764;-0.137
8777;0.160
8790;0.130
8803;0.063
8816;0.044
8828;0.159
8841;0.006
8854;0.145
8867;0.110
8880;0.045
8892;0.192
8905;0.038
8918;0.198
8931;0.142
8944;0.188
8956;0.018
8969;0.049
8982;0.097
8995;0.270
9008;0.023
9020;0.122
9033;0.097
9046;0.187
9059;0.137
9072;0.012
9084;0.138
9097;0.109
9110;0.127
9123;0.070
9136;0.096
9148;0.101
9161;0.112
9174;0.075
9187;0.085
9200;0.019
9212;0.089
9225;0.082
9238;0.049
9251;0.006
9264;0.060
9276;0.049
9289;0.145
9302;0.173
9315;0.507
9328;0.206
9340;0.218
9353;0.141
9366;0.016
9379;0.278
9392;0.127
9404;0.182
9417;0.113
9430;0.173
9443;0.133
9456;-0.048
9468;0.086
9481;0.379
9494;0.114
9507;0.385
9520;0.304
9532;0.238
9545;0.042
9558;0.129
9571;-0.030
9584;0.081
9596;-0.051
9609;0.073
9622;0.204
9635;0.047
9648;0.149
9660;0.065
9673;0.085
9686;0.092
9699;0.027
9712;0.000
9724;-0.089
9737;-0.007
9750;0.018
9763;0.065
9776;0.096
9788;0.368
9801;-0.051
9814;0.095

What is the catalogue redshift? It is 0.72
